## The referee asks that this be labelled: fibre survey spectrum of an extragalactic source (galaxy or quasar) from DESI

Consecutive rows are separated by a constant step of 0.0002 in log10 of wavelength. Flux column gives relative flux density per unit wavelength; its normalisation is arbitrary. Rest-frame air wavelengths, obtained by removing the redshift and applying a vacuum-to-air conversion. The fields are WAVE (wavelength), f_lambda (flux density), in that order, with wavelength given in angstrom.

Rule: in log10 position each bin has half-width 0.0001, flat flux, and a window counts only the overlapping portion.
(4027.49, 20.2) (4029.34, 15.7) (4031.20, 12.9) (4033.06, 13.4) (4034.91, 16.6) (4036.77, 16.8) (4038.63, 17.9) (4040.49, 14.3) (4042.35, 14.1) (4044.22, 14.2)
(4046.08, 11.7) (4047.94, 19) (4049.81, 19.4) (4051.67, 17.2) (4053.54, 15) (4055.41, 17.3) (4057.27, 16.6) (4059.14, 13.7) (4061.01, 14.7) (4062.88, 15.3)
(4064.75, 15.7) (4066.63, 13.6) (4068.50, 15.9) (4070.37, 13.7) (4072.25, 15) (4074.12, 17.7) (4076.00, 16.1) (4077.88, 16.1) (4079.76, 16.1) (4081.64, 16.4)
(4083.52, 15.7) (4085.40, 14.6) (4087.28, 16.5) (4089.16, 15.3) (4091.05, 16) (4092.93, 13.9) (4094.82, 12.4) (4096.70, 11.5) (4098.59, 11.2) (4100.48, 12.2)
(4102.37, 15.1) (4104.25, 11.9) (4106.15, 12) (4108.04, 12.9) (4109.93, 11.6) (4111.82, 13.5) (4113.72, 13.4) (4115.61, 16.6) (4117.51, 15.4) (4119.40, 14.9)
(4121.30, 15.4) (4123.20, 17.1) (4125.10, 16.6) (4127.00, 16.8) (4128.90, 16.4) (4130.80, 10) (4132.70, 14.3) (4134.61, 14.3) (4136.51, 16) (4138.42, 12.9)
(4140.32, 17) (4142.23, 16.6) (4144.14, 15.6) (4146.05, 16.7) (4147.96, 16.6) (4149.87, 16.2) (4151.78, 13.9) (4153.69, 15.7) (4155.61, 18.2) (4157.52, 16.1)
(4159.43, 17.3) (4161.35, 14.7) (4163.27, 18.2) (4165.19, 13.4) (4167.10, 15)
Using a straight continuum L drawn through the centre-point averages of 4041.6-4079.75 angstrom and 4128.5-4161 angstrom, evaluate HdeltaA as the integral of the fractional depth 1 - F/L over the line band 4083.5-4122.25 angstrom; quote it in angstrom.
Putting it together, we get 4.2 angstrom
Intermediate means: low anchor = 15.6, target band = 13.9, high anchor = 15.5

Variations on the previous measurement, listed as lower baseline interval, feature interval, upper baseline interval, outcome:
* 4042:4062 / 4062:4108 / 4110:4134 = 2.5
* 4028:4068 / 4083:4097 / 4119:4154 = 0.8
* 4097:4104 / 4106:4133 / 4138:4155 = -1.1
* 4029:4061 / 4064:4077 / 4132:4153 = 0.2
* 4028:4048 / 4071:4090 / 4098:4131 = -1.7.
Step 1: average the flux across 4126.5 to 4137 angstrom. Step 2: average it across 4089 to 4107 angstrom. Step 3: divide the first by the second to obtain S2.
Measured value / 1.11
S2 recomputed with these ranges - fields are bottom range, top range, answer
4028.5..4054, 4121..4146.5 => 0.99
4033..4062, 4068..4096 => 0.97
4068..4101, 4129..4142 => 0.97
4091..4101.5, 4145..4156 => 1.28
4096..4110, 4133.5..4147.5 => 1.26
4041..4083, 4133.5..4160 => 1.02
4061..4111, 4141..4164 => 1.13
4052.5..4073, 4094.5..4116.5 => 0.85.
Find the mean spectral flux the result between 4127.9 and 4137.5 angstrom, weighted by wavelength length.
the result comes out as 14.2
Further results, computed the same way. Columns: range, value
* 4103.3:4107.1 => 12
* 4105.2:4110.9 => 12.2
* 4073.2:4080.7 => 16.5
